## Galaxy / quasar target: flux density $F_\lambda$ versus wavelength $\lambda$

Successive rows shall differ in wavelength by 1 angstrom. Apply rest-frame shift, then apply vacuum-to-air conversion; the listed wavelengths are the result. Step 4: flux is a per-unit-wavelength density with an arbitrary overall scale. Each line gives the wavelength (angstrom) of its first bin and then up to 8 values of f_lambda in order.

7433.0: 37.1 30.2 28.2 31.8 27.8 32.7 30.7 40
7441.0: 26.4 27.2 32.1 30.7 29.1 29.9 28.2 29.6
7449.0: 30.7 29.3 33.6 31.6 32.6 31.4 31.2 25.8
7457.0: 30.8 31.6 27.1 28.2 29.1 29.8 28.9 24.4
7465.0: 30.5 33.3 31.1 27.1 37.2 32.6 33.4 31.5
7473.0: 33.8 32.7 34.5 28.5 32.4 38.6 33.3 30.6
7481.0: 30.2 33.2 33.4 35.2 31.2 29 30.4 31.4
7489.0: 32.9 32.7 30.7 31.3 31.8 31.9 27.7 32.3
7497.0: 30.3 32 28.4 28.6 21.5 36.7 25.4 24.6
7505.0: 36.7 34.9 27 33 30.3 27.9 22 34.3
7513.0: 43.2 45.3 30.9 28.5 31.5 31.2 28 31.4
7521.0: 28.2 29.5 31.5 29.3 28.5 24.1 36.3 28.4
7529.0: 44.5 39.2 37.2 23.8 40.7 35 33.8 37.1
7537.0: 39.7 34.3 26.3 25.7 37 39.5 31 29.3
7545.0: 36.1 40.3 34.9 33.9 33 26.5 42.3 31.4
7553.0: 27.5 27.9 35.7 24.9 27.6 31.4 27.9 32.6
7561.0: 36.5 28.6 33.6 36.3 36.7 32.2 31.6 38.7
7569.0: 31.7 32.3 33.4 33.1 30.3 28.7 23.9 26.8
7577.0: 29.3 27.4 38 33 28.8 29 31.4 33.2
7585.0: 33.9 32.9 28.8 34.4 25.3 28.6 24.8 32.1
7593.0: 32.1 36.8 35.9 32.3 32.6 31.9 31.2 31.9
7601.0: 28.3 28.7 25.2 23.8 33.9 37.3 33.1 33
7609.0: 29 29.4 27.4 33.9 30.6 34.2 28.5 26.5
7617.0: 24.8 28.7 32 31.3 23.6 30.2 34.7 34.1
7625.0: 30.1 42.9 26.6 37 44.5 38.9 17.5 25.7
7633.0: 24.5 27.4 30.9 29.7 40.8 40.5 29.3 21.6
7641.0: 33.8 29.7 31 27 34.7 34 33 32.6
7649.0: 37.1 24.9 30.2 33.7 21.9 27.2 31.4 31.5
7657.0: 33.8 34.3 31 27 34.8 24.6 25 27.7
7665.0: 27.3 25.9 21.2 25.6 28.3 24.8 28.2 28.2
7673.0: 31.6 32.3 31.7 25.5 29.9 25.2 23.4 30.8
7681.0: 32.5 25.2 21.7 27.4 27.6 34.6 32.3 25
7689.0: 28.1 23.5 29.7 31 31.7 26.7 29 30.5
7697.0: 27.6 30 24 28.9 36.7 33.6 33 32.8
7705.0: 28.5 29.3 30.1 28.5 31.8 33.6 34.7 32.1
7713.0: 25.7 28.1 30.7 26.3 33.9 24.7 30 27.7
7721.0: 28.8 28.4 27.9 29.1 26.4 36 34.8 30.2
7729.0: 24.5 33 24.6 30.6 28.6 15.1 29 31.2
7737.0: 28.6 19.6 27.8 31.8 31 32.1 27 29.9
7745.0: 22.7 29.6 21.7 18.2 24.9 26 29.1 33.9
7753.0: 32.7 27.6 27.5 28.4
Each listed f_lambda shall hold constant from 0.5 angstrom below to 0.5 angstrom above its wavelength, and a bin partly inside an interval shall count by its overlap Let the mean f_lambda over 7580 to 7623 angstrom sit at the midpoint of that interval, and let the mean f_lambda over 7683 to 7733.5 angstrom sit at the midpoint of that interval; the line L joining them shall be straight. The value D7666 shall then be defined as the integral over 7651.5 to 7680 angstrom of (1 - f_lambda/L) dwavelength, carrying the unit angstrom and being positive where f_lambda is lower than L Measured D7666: 1.5 angstrom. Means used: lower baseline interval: 30.6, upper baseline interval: 29.6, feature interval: 28.4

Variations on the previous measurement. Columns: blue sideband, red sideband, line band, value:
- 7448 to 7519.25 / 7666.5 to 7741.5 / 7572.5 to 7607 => -0.7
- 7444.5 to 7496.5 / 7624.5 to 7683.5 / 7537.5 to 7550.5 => -1.0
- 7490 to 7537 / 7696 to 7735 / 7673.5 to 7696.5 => 1.0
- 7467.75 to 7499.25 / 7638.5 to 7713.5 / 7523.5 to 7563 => -2.1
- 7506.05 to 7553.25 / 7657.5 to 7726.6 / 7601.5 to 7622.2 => 0.8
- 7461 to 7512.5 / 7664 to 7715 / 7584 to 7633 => -2.1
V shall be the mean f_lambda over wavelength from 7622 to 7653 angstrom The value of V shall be 31.8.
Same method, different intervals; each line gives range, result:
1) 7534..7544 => 33.7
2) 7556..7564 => 31.1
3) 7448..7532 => 31.3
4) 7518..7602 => 32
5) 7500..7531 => 31.5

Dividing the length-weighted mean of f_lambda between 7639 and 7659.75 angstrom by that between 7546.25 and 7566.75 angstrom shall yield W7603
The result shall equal 1.0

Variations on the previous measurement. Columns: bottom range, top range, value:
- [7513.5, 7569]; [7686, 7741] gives 0.89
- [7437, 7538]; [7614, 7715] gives 0.95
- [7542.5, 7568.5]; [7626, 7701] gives 0.90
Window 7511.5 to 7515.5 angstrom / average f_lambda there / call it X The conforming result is 38.4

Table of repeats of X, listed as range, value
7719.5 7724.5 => 28.4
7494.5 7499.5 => 30.1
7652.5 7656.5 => 28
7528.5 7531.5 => 40.3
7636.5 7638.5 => 40.6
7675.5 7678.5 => 26.9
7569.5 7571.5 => 32.8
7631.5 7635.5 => 27.1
